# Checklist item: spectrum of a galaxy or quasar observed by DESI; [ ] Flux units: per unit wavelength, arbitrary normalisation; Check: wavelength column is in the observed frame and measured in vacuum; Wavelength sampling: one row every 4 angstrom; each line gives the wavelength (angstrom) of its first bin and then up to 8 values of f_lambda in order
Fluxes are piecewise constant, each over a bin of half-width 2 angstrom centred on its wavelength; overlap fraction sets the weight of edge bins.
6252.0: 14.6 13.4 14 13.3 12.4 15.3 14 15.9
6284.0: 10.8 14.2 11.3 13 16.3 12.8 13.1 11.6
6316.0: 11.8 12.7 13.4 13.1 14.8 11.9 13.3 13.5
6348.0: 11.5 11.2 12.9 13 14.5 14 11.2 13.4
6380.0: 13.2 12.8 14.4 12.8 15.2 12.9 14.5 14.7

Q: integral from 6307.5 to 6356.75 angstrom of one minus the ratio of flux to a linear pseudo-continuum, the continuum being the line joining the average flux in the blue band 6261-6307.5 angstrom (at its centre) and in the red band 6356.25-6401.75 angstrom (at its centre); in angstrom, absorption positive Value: 3.0 angstrom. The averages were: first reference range 13.6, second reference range 13.4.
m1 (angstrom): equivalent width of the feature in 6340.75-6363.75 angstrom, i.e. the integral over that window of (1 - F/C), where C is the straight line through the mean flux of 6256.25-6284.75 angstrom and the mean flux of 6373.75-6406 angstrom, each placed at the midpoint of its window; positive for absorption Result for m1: 1.8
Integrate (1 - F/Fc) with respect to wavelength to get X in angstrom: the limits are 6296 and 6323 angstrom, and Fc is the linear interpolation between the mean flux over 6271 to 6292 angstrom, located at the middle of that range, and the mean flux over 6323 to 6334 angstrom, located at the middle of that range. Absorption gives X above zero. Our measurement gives 1.4 angstrom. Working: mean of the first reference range 13.7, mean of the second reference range 13.8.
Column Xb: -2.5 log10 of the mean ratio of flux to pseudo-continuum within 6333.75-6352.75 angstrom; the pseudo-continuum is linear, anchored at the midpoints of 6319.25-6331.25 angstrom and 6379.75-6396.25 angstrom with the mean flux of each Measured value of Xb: 0.08 mag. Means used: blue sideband 13.3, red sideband 13.6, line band 12.4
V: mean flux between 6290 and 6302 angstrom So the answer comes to 13.5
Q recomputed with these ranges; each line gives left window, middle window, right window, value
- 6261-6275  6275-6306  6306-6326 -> -0.9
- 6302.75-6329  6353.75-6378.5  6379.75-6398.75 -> 0.4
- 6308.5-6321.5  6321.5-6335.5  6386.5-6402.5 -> -1.2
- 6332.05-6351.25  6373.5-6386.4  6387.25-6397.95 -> 0.6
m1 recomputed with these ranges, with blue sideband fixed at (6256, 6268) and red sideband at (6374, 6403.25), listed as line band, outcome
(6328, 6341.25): 0.2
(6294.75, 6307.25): -0.5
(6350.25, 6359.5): 0.9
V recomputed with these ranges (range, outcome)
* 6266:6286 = 13.7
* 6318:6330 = 13.1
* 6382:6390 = 13.6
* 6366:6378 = 12.9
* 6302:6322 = 12.4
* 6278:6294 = 13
